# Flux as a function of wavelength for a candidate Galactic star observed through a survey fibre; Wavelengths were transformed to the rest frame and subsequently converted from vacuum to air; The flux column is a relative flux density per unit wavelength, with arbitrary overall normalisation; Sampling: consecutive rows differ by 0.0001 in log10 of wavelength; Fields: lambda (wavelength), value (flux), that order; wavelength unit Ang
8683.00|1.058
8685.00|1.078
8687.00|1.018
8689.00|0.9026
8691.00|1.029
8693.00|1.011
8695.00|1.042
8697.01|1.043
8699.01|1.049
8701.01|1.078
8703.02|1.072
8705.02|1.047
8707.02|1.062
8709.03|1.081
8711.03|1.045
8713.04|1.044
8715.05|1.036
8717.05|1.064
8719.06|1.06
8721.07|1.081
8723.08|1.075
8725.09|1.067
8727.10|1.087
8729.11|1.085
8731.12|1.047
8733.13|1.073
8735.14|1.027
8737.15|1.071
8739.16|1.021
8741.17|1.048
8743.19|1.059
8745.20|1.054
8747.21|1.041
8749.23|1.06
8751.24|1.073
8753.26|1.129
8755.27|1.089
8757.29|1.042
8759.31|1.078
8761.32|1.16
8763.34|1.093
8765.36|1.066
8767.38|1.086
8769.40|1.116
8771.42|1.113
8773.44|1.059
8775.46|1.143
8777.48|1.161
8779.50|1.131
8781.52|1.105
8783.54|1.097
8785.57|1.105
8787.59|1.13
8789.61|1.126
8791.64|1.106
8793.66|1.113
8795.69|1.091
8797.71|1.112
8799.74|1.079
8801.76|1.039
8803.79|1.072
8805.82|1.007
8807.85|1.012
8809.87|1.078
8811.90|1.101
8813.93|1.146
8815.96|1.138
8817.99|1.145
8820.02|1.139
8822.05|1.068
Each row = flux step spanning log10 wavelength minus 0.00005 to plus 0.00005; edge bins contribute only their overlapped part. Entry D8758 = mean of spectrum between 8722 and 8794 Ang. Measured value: 1.09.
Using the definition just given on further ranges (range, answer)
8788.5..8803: 1.1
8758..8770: 1.1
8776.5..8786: 1.12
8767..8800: 1.11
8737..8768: 1.07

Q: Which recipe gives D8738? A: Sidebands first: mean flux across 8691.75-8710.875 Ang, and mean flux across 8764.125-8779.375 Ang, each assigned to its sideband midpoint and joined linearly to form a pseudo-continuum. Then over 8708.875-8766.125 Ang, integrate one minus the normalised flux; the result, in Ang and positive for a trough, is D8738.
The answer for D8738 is 0.73 Ang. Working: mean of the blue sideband 1.05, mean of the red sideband 1.11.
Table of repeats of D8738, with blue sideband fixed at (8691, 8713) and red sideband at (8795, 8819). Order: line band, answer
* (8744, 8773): -0.4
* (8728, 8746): 0.1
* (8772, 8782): -0.4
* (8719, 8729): -0.2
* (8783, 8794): -0.3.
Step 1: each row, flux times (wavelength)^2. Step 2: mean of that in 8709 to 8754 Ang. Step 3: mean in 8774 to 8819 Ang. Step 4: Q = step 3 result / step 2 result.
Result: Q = 1.05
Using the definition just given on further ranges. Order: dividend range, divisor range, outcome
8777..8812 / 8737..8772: 1.02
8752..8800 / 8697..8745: 1.06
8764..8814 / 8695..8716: 1.06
